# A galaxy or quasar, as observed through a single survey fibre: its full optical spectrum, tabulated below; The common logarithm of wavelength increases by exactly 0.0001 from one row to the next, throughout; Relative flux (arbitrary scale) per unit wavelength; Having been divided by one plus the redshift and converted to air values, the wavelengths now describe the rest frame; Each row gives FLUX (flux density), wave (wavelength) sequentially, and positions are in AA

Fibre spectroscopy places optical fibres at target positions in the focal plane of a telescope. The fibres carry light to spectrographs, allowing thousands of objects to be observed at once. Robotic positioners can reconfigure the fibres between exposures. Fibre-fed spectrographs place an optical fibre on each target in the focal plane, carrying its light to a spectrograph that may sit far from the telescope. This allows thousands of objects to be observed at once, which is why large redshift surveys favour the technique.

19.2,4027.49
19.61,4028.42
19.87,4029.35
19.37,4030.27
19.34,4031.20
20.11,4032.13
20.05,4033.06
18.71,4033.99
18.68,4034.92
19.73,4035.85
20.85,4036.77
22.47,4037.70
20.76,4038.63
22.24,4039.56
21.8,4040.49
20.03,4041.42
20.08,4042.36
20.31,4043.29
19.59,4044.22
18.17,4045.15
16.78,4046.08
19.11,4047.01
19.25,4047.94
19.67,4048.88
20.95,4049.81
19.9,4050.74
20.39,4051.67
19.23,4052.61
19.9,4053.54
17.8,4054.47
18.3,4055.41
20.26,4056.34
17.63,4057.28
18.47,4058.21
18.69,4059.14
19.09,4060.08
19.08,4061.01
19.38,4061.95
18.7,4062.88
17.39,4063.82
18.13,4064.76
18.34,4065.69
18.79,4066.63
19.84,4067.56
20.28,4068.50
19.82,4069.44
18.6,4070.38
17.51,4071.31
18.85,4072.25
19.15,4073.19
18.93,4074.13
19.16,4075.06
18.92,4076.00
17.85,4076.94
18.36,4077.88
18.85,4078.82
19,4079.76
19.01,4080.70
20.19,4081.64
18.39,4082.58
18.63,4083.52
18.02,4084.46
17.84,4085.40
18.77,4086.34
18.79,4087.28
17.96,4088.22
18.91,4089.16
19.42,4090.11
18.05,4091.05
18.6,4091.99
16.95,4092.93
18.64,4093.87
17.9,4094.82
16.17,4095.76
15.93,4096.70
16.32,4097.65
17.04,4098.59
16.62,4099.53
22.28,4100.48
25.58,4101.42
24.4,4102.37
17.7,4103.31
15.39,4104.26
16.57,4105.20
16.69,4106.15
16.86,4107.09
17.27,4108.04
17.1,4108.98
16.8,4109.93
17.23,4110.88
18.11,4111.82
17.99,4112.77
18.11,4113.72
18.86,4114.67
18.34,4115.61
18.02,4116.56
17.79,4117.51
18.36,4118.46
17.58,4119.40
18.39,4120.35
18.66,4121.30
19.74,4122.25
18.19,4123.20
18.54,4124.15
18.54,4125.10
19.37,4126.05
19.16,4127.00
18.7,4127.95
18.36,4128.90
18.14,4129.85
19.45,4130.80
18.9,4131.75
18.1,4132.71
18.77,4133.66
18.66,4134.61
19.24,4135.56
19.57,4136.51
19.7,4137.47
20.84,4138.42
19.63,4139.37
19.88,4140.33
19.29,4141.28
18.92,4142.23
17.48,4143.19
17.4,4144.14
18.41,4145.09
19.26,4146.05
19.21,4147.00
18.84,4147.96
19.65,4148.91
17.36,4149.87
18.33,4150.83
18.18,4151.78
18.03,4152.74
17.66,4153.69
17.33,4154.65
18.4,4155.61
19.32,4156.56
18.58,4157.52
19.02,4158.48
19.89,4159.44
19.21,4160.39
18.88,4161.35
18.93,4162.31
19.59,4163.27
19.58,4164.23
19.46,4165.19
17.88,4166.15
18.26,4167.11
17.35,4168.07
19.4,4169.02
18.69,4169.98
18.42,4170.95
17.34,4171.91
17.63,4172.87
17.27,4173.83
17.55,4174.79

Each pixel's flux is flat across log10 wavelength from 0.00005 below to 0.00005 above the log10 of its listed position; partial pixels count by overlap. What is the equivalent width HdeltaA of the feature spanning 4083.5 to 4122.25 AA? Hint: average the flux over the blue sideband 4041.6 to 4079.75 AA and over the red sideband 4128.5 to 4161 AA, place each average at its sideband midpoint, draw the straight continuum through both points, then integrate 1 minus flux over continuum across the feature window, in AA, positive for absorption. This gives 1.47 AA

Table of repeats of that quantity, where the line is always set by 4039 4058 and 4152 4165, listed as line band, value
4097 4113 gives 0.8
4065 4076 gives 0.2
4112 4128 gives 0.5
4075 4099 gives 1.4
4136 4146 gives -0.1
